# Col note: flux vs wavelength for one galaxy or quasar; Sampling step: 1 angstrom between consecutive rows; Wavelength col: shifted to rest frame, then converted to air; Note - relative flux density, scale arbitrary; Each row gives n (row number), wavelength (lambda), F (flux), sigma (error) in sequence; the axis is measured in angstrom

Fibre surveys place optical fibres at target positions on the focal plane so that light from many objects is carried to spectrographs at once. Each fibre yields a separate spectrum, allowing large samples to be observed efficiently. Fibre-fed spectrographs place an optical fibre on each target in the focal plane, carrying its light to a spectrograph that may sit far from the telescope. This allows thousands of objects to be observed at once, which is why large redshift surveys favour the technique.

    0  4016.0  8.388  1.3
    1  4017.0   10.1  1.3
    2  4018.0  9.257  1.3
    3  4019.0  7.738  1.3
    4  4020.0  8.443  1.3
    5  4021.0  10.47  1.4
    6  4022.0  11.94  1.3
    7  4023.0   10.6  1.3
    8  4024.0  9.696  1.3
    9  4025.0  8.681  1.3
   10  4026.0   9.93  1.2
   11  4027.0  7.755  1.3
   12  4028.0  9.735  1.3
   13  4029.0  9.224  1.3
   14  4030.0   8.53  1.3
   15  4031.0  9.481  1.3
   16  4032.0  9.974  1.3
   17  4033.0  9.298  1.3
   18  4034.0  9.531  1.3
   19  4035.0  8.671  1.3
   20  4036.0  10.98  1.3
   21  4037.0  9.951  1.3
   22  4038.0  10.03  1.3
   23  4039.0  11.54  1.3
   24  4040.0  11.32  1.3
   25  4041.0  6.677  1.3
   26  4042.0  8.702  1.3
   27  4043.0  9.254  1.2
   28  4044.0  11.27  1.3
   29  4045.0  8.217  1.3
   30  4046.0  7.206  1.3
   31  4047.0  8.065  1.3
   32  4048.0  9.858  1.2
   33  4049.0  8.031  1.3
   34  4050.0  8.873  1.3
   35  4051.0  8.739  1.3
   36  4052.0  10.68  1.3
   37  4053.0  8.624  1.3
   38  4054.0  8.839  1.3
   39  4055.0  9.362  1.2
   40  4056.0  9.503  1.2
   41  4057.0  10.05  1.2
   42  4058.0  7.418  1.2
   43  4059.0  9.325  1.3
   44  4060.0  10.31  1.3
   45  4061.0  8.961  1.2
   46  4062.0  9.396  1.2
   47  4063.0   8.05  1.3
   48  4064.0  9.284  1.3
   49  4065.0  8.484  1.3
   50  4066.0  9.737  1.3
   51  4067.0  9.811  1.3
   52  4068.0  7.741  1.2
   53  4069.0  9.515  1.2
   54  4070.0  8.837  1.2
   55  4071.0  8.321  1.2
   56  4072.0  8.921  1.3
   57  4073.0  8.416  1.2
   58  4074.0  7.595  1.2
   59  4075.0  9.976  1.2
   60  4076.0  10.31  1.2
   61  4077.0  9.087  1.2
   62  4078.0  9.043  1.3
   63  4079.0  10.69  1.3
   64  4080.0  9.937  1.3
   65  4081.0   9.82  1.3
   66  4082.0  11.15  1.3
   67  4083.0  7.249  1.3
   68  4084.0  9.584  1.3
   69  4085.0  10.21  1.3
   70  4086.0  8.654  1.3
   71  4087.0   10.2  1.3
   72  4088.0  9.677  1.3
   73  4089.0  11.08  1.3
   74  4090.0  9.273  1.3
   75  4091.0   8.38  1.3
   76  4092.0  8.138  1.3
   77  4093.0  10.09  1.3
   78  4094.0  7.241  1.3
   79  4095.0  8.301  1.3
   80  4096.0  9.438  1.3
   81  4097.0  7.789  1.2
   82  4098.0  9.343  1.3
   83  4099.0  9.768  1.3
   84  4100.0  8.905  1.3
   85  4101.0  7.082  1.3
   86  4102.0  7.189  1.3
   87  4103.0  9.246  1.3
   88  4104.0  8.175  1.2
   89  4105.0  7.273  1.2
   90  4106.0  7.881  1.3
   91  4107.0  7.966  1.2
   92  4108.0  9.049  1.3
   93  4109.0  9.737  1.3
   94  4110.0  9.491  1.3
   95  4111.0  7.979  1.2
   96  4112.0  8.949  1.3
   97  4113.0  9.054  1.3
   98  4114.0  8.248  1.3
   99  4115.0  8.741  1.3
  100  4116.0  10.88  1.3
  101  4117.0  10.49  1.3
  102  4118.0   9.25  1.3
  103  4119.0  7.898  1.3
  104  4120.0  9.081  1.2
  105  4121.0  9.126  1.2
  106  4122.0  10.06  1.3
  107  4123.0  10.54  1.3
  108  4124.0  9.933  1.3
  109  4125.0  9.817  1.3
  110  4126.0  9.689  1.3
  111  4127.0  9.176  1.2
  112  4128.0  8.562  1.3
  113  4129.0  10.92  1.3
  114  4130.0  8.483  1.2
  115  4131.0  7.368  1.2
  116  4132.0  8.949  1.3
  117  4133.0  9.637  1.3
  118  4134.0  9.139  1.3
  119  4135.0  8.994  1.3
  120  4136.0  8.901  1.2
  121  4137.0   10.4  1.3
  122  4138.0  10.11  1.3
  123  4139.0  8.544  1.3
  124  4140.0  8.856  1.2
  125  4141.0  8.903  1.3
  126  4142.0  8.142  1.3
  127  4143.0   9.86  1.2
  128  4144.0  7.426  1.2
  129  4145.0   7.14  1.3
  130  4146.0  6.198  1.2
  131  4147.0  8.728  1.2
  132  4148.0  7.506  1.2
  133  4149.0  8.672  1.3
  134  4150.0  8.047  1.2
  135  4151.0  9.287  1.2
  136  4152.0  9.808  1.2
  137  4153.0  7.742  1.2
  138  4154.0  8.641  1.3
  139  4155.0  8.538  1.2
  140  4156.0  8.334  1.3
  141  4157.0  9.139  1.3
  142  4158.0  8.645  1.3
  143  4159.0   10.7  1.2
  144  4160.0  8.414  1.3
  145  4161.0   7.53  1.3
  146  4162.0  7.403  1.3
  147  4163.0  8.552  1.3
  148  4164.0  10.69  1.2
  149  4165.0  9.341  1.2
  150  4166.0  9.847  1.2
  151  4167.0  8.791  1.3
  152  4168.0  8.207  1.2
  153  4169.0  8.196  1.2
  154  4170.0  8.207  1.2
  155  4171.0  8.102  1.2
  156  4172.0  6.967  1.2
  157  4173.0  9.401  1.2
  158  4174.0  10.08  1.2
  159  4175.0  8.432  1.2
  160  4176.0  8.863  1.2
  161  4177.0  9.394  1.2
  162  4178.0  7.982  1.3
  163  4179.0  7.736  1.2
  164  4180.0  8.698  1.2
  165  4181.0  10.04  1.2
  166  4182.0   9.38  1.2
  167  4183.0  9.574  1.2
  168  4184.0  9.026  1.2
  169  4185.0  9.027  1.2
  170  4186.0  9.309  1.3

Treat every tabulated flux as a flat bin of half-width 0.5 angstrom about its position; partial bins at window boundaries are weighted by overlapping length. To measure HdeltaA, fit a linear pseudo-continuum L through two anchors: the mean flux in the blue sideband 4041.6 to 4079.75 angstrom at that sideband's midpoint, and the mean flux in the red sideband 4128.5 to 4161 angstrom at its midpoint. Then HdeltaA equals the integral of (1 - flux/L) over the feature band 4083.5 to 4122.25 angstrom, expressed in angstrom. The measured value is -0.15 angstrom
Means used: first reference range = 9.07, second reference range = 8.74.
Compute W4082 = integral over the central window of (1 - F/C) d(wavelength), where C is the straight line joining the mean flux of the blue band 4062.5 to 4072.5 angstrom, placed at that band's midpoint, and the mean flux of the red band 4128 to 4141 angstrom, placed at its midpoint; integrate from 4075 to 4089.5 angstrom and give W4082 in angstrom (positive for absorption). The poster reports -1.4 angstrom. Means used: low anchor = 8.87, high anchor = 9.16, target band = 9.77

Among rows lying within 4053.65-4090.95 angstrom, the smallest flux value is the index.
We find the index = 7.249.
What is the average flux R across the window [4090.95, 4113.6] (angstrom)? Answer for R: 8.54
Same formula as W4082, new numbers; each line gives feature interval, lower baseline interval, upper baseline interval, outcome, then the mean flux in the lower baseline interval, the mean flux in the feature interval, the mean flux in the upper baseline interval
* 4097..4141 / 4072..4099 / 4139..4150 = -2.09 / 9.26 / 9.03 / 8.16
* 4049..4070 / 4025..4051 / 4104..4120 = 0.09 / 9.26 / 9.1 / 8.84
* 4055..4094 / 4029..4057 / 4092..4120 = -1.00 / 9.32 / 9.24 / 8.72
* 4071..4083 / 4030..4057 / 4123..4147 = -0.27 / 9.33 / 9.39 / 8.95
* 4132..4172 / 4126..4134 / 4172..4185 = 1.50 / 9.06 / 8.68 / 8.97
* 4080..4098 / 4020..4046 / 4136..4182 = -0.06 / 9.59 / 9.22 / 8.68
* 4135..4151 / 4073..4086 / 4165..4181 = 0.70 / 9.48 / 8.54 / 8.66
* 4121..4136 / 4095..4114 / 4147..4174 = -1.30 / 8.56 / 9.35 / 8.67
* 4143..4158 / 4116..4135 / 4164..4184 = 1.33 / 9.37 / 8.3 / 8.85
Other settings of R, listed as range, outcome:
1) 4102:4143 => 9.08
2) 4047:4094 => 9.21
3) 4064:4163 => 8.94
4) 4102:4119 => 8.82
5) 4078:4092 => 9.61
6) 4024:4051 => 9.26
